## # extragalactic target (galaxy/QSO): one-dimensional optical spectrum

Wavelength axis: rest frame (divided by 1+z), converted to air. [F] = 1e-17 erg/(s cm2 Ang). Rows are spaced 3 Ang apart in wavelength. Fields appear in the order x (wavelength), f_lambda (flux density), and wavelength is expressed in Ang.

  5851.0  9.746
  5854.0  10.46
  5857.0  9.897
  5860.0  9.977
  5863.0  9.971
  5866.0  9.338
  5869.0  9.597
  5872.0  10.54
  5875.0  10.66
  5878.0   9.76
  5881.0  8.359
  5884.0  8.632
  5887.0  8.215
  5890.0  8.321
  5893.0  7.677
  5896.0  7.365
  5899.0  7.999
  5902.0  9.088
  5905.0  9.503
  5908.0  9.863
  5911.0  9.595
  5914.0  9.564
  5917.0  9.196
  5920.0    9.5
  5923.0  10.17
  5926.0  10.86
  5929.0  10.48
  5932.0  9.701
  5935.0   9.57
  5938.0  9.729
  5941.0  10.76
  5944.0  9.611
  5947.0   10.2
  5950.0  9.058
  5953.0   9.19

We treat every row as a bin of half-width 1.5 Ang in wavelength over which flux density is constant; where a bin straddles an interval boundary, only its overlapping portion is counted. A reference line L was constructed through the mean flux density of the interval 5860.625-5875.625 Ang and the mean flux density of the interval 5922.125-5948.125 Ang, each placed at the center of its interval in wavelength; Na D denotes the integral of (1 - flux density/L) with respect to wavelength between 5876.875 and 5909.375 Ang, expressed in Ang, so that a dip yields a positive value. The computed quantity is 4.6 Ang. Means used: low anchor 9.98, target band 8.6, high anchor 10.1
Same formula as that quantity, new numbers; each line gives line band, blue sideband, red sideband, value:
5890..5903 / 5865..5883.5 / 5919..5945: 2.37 Ang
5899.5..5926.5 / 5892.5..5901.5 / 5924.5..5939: -2.25 Ang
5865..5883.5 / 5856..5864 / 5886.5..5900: -1.22 Ang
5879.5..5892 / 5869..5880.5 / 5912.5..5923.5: 1.98 Ang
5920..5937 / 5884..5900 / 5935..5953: -1.55 Ang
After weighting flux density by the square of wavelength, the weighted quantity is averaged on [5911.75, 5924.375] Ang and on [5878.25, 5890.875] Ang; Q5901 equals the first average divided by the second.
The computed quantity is 1.14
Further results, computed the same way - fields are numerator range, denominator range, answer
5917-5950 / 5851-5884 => 1.04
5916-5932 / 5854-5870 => 1.04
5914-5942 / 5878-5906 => 1.20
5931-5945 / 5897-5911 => 1.10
